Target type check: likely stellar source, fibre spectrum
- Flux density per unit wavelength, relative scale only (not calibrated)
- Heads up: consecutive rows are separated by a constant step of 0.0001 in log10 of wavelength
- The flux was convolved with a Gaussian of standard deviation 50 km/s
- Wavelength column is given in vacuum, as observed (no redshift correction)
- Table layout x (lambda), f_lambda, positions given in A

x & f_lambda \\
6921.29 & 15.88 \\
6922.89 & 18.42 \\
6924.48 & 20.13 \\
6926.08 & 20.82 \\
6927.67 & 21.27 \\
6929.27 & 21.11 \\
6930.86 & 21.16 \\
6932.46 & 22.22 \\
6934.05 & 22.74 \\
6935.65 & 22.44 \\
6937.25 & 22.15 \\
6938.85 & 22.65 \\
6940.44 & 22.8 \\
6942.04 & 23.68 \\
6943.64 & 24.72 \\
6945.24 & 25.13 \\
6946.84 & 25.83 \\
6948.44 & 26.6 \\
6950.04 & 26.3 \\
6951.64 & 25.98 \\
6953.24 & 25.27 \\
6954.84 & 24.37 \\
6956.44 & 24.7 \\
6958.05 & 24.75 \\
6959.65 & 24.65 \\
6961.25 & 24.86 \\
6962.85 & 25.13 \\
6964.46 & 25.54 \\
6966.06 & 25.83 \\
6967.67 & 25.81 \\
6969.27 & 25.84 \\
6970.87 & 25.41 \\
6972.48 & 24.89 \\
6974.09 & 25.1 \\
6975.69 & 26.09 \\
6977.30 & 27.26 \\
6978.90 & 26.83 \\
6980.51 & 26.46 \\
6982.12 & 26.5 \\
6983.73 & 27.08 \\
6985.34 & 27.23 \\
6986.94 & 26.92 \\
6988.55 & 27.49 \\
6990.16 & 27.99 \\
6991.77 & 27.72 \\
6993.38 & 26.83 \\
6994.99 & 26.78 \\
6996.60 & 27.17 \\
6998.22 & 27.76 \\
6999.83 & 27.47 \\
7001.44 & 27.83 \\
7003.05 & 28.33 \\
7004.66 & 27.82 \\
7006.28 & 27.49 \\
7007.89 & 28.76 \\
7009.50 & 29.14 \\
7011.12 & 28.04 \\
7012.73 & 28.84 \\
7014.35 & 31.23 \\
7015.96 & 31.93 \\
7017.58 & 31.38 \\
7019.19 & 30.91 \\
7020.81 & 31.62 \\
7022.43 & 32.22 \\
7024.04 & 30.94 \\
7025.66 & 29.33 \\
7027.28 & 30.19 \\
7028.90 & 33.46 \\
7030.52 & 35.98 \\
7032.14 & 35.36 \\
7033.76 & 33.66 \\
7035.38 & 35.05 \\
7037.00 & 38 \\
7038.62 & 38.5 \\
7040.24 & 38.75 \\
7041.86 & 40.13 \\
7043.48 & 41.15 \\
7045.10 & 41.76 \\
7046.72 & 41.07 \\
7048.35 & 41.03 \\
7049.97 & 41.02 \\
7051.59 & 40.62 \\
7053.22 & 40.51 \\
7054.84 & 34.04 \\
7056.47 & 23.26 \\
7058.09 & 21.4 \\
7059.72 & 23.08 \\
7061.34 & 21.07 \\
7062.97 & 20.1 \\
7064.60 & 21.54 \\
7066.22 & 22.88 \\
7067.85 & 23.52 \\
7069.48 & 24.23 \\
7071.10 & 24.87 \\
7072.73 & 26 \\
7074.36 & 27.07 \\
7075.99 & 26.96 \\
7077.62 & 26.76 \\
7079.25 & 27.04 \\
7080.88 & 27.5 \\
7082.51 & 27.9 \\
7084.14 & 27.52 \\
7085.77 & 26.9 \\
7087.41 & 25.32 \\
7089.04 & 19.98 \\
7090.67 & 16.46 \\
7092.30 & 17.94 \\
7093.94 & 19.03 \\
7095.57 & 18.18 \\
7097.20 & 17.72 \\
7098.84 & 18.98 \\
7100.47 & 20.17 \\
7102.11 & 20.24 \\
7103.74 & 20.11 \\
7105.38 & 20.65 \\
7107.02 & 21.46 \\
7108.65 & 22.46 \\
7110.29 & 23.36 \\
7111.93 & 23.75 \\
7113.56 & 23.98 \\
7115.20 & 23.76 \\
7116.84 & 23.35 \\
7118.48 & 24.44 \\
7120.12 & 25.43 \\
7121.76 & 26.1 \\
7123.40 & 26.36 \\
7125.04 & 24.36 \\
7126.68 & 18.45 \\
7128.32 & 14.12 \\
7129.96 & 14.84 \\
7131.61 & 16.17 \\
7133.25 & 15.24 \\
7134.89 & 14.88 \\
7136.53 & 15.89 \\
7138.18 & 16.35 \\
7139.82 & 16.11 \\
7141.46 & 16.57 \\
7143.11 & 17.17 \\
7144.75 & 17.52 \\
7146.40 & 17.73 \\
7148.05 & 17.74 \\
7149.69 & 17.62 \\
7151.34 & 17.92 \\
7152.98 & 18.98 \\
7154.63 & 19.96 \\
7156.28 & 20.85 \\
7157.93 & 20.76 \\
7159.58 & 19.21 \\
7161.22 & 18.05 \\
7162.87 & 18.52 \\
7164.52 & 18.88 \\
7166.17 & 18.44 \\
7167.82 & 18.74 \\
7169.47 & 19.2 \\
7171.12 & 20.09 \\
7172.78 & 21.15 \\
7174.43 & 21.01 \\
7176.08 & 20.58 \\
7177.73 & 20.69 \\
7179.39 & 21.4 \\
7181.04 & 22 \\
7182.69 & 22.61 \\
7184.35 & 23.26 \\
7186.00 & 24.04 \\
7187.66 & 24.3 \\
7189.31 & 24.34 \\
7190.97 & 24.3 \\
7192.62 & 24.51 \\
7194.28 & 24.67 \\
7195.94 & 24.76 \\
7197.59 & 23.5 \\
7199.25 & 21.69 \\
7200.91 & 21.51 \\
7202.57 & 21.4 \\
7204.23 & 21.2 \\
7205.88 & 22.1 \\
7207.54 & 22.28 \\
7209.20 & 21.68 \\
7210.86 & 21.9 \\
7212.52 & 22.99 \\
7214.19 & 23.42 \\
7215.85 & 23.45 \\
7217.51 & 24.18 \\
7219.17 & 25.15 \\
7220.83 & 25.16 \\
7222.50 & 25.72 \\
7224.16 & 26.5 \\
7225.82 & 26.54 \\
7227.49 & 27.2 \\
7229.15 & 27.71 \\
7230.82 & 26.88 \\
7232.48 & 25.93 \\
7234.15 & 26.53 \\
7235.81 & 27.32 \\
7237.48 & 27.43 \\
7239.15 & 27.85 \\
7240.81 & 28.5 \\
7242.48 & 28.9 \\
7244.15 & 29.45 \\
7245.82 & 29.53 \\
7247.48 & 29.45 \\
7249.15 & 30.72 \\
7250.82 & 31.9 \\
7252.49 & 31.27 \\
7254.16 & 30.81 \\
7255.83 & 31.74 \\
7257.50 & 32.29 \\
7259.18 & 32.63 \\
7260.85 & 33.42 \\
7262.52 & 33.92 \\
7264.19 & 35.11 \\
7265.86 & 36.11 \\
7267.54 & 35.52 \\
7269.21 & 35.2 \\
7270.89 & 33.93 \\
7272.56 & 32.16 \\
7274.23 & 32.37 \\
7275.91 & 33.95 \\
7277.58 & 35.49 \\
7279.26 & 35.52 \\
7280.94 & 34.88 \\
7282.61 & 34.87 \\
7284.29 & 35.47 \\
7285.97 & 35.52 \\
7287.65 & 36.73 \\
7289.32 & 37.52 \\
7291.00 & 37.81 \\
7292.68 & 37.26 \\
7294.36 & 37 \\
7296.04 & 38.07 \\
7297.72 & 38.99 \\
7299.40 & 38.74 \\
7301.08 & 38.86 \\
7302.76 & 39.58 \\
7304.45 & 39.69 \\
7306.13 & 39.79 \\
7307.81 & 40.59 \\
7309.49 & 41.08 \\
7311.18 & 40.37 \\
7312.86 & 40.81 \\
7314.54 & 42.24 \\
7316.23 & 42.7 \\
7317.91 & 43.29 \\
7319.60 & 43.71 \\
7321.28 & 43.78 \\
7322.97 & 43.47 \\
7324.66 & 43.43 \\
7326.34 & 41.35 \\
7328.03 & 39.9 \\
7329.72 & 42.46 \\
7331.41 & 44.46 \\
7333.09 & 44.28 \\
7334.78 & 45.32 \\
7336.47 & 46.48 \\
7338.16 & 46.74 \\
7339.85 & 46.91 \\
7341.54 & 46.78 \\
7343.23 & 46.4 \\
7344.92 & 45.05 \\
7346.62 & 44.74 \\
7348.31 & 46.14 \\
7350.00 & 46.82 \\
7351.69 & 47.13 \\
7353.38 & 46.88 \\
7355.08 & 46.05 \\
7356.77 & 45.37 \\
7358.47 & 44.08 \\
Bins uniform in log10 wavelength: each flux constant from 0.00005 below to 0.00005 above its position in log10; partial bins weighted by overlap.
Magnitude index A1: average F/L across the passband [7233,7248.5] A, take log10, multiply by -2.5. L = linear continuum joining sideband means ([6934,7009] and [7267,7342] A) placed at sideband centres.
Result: 0.29 mag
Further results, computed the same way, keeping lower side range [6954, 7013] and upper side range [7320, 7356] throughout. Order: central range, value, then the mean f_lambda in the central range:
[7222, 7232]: 0.41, 26.8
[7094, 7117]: 0.48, 21.2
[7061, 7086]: 0.24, 25.2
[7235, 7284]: 0.26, 32.2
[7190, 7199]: 0.48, 24.2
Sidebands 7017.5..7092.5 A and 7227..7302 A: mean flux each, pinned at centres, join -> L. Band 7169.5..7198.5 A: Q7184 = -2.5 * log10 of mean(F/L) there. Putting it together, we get 0.370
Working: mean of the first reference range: 30.2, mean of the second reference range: 32.9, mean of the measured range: 22.7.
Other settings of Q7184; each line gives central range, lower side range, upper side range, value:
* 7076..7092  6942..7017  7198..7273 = 0.095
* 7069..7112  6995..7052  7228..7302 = 0.400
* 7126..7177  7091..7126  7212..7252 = 0.299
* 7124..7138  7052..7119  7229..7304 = 0.470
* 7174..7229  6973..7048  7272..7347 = 0.496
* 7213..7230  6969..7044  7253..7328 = 0.367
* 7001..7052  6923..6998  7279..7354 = -0.201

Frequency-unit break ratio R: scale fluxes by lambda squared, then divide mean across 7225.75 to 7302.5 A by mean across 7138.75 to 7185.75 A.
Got 1.74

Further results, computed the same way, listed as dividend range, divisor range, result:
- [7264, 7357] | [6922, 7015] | 1.75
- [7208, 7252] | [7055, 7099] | 1.19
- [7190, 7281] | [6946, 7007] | 1.15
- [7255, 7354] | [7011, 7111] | 1.50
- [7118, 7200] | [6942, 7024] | 0.78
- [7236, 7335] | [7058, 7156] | 1.81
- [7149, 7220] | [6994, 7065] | 0.71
